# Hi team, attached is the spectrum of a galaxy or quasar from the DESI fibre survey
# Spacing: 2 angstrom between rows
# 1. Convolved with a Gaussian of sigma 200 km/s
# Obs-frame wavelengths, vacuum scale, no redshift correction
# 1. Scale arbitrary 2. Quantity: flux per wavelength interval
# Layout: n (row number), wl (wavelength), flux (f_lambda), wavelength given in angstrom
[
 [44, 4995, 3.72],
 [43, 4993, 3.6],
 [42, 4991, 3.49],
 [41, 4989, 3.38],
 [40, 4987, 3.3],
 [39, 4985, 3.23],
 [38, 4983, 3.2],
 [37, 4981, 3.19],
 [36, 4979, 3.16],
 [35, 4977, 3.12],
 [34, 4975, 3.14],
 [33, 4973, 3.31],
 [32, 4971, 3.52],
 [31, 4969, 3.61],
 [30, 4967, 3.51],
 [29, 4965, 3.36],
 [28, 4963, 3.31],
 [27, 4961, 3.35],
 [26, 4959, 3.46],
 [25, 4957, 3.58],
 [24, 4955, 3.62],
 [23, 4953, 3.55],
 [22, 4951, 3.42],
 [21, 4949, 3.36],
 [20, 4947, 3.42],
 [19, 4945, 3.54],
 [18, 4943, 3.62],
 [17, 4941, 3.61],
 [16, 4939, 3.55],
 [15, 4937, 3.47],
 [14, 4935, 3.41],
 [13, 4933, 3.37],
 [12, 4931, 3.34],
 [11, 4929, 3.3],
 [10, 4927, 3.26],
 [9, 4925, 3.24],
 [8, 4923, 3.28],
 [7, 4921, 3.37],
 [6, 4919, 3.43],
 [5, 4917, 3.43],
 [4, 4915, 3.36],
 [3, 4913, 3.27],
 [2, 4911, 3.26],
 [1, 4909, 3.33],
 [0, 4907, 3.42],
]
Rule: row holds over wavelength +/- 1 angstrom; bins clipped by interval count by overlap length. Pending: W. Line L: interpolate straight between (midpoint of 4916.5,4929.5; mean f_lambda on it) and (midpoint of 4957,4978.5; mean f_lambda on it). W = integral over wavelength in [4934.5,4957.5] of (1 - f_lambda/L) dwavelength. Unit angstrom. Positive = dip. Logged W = -1.1 angstrom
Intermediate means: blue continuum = 3.33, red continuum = 3.37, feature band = 3.51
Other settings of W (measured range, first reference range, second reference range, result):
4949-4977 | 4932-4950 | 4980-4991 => -0.4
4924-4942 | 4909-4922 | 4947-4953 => 0.0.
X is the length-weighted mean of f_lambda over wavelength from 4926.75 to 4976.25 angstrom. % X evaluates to 3.44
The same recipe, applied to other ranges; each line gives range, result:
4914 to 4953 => 3.41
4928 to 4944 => 3.46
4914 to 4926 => 3.35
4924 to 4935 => 3.31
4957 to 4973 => 3.45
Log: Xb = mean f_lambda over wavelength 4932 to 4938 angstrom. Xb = 3.42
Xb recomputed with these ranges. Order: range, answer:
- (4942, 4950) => 3.48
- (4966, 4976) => 3.42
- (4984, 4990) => 3.3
